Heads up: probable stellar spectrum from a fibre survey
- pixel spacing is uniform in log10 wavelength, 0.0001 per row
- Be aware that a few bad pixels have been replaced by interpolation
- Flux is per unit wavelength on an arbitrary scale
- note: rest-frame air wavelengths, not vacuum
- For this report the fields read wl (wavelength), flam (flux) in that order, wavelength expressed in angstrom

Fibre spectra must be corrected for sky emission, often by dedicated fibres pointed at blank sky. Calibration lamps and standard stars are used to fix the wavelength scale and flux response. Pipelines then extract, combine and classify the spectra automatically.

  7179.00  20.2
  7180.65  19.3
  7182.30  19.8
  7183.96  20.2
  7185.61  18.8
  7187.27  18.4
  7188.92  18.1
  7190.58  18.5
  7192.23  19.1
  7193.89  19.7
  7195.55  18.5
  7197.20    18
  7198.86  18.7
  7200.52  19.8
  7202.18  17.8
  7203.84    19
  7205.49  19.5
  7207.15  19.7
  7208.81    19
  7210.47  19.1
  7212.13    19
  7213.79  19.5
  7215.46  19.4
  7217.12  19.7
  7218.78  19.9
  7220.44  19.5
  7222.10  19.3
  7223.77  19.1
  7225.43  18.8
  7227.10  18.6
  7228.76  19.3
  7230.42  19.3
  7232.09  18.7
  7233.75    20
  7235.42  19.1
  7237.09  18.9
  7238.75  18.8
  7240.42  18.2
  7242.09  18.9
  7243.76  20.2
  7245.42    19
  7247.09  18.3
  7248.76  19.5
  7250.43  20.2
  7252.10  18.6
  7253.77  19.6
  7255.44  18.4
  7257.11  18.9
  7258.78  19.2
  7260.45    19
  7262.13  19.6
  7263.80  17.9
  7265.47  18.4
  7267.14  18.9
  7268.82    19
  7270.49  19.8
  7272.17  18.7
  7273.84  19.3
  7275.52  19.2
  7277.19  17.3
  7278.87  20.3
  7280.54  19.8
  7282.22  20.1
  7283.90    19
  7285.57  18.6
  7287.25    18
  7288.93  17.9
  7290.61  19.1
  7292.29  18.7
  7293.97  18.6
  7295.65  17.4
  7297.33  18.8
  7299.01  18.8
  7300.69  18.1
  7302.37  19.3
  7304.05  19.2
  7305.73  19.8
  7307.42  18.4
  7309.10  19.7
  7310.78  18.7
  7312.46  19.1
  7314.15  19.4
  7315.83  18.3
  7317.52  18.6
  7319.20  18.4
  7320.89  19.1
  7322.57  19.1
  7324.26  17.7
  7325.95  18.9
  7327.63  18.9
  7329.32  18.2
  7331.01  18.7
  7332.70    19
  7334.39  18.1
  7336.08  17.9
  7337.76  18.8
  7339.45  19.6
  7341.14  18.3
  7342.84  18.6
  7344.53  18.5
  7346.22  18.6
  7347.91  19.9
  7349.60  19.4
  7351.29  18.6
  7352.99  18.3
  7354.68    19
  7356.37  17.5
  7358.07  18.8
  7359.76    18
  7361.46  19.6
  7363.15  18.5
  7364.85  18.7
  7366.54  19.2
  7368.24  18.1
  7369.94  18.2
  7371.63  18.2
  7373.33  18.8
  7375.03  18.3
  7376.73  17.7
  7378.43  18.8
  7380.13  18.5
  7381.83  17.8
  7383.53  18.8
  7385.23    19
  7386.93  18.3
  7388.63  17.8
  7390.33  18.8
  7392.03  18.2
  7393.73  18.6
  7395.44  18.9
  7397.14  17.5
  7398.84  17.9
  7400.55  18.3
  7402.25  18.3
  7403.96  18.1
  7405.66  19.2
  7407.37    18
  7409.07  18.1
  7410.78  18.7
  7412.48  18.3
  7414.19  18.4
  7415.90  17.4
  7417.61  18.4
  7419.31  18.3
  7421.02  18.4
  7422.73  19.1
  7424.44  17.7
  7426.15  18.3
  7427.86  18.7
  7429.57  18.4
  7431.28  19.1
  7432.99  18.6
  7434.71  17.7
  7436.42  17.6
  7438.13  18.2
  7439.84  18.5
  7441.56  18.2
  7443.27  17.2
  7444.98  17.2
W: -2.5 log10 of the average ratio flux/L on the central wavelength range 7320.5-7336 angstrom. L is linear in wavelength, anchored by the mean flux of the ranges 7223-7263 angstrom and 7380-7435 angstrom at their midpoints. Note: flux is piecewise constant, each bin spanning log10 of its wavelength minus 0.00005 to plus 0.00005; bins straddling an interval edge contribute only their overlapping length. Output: 0.01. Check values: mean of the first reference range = 19.1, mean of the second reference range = 18.4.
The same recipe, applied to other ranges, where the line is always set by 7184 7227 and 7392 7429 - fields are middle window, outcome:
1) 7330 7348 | -0.006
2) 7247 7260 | -0.015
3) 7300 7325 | -0.012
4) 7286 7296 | 0.024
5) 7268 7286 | -0.024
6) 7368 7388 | 0.003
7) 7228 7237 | -0.017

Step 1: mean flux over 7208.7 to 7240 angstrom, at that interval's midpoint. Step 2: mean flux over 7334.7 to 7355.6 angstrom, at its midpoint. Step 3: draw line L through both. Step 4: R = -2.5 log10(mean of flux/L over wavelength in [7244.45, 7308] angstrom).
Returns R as 0.006 mag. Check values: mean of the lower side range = 19.2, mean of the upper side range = 18.8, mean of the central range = 18.9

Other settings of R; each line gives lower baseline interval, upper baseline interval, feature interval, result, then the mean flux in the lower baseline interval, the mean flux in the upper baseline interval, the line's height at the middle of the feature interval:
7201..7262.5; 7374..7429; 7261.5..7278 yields 0.01 mag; 19.2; 18.3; 19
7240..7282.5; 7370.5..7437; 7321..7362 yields 0.00 mag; 19.1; 18.3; 18.7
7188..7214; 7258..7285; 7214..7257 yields -0.01 mag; 18.9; 19.1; 19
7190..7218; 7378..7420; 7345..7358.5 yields -0.01 mag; 19.1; 18.3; 18.5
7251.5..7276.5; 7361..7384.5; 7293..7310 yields 0.00 mag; 19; 18.5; 18.8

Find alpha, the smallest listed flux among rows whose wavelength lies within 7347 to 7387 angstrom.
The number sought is 17.5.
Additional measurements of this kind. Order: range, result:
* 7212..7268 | 17.9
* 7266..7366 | 17.3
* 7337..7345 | 18.3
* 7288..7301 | 17.4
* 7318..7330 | 17.7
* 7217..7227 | 18.8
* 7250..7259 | 18.4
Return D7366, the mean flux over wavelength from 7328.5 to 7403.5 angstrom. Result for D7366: 18.5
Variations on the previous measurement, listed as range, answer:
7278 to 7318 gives 18.9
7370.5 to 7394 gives 18.4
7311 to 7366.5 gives 18.7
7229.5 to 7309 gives 19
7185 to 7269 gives 19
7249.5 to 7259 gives 19.2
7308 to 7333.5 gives 18.8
